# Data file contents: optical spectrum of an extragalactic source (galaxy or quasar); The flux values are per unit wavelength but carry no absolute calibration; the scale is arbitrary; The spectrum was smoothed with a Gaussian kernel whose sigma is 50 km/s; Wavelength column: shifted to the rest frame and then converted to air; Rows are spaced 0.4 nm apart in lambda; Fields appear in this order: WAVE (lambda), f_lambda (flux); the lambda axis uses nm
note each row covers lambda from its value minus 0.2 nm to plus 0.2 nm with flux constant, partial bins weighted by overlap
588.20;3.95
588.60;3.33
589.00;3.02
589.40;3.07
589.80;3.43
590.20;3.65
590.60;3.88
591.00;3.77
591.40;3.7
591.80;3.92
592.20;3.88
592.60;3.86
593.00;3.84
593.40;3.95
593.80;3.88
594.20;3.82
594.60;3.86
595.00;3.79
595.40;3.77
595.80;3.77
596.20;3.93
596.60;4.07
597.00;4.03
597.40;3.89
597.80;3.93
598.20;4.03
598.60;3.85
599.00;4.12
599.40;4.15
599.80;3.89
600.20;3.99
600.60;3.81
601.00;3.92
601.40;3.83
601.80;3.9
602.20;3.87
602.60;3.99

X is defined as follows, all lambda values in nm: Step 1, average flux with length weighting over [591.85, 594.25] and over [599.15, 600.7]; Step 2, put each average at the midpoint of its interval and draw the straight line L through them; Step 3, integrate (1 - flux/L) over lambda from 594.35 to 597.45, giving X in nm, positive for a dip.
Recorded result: 0.02 nm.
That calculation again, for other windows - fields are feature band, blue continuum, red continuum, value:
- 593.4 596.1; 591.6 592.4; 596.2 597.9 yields 0.08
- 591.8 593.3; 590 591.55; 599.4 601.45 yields -0.04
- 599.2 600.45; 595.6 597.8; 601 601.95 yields -0.03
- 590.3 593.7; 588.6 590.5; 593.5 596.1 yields -0.27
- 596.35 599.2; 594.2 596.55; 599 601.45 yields -0.07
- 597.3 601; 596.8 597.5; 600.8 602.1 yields -0.03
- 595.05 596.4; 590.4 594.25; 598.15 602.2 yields 0.02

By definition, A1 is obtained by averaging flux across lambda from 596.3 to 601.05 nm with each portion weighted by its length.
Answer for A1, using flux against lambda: 3.97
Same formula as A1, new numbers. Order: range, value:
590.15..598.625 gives 3.87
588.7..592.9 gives 3.62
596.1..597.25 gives 4.01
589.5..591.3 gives 3.65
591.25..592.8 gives 3.84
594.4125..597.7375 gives 3.89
